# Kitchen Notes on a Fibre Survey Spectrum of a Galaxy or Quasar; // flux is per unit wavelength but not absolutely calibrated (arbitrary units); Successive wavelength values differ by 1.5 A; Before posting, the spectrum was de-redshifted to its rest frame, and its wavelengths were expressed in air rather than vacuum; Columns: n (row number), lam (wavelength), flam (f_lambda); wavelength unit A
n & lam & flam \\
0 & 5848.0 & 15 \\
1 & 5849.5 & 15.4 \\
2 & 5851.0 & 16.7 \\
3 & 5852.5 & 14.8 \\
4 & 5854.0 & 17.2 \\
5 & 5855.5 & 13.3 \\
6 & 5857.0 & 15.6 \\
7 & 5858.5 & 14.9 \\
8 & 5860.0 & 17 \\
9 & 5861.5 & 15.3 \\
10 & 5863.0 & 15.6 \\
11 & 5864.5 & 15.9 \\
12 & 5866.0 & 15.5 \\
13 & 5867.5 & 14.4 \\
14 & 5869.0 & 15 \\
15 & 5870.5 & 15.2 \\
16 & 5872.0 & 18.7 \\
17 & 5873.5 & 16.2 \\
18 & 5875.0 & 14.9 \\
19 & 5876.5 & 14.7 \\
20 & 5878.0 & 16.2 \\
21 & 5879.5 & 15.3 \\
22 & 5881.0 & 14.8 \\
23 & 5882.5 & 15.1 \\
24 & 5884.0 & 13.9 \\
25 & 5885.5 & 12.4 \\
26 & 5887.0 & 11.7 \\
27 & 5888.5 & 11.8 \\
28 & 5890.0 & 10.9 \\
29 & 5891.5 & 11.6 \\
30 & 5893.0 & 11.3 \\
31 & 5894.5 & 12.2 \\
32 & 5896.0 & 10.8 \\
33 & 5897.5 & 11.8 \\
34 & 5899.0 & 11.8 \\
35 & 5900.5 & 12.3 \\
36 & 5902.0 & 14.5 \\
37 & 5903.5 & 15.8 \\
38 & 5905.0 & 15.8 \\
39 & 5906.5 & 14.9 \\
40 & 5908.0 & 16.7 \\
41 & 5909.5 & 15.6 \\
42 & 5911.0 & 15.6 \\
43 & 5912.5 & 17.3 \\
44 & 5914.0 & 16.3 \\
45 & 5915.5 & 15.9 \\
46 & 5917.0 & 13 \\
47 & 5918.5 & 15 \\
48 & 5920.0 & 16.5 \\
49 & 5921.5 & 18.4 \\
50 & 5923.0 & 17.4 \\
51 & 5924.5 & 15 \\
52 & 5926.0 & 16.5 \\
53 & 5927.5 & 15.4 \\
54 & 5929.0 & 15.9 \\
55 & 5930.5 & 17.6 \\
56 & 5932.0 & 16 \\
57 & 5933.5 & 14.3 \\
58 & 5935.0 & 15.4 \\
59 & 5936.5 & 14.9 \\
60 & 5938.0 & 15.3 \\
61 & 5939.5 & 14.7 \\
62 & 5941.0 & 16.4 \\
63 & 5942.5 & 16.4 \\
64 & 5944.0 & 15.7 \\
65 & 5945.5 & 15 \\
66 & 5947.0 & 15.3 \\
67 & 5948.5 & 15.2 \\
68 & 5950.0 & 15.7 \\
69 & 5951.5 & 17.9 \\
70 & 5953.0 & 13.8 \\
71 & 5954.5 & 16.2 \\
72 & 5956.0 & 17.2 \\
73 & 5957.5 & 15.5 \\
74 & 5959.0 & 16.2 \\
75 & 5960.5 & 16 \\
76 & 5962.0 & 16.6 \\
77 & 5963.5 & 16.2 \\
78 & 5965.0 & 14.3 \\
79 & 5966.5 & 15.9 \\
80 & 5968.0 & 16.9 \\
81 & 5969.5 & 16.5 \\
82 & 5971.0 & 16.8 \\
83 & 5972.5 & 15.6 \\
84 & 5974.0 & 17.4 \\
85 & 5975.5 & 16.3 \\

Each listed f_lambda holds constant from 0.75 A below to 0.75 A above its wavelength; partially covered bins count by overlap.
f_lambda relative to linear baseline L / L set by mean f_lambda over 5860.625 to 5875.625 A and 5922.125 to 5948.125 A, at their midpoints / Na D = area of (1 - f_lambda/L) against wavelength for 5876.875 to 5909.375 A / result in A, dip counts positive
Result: 4.6 A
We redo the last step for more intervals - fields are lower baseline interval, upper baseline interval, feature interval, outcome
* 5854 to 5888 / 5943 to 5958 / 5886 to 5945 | 2.91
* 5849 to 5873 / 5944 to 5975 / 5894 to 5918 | 2.12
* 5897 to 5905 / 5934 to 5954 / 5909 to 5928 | -2.22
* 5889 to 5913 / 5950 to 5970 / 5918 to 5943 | -1.88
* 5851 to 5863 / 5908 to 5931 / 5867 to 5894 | 2.81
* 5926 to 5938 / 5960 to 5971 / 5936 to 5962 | 0.22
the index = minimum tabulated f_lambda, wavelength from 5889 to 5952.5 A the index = 10.8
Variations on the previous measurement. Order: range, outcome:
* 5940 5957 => 13.8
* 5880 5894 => 10.9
